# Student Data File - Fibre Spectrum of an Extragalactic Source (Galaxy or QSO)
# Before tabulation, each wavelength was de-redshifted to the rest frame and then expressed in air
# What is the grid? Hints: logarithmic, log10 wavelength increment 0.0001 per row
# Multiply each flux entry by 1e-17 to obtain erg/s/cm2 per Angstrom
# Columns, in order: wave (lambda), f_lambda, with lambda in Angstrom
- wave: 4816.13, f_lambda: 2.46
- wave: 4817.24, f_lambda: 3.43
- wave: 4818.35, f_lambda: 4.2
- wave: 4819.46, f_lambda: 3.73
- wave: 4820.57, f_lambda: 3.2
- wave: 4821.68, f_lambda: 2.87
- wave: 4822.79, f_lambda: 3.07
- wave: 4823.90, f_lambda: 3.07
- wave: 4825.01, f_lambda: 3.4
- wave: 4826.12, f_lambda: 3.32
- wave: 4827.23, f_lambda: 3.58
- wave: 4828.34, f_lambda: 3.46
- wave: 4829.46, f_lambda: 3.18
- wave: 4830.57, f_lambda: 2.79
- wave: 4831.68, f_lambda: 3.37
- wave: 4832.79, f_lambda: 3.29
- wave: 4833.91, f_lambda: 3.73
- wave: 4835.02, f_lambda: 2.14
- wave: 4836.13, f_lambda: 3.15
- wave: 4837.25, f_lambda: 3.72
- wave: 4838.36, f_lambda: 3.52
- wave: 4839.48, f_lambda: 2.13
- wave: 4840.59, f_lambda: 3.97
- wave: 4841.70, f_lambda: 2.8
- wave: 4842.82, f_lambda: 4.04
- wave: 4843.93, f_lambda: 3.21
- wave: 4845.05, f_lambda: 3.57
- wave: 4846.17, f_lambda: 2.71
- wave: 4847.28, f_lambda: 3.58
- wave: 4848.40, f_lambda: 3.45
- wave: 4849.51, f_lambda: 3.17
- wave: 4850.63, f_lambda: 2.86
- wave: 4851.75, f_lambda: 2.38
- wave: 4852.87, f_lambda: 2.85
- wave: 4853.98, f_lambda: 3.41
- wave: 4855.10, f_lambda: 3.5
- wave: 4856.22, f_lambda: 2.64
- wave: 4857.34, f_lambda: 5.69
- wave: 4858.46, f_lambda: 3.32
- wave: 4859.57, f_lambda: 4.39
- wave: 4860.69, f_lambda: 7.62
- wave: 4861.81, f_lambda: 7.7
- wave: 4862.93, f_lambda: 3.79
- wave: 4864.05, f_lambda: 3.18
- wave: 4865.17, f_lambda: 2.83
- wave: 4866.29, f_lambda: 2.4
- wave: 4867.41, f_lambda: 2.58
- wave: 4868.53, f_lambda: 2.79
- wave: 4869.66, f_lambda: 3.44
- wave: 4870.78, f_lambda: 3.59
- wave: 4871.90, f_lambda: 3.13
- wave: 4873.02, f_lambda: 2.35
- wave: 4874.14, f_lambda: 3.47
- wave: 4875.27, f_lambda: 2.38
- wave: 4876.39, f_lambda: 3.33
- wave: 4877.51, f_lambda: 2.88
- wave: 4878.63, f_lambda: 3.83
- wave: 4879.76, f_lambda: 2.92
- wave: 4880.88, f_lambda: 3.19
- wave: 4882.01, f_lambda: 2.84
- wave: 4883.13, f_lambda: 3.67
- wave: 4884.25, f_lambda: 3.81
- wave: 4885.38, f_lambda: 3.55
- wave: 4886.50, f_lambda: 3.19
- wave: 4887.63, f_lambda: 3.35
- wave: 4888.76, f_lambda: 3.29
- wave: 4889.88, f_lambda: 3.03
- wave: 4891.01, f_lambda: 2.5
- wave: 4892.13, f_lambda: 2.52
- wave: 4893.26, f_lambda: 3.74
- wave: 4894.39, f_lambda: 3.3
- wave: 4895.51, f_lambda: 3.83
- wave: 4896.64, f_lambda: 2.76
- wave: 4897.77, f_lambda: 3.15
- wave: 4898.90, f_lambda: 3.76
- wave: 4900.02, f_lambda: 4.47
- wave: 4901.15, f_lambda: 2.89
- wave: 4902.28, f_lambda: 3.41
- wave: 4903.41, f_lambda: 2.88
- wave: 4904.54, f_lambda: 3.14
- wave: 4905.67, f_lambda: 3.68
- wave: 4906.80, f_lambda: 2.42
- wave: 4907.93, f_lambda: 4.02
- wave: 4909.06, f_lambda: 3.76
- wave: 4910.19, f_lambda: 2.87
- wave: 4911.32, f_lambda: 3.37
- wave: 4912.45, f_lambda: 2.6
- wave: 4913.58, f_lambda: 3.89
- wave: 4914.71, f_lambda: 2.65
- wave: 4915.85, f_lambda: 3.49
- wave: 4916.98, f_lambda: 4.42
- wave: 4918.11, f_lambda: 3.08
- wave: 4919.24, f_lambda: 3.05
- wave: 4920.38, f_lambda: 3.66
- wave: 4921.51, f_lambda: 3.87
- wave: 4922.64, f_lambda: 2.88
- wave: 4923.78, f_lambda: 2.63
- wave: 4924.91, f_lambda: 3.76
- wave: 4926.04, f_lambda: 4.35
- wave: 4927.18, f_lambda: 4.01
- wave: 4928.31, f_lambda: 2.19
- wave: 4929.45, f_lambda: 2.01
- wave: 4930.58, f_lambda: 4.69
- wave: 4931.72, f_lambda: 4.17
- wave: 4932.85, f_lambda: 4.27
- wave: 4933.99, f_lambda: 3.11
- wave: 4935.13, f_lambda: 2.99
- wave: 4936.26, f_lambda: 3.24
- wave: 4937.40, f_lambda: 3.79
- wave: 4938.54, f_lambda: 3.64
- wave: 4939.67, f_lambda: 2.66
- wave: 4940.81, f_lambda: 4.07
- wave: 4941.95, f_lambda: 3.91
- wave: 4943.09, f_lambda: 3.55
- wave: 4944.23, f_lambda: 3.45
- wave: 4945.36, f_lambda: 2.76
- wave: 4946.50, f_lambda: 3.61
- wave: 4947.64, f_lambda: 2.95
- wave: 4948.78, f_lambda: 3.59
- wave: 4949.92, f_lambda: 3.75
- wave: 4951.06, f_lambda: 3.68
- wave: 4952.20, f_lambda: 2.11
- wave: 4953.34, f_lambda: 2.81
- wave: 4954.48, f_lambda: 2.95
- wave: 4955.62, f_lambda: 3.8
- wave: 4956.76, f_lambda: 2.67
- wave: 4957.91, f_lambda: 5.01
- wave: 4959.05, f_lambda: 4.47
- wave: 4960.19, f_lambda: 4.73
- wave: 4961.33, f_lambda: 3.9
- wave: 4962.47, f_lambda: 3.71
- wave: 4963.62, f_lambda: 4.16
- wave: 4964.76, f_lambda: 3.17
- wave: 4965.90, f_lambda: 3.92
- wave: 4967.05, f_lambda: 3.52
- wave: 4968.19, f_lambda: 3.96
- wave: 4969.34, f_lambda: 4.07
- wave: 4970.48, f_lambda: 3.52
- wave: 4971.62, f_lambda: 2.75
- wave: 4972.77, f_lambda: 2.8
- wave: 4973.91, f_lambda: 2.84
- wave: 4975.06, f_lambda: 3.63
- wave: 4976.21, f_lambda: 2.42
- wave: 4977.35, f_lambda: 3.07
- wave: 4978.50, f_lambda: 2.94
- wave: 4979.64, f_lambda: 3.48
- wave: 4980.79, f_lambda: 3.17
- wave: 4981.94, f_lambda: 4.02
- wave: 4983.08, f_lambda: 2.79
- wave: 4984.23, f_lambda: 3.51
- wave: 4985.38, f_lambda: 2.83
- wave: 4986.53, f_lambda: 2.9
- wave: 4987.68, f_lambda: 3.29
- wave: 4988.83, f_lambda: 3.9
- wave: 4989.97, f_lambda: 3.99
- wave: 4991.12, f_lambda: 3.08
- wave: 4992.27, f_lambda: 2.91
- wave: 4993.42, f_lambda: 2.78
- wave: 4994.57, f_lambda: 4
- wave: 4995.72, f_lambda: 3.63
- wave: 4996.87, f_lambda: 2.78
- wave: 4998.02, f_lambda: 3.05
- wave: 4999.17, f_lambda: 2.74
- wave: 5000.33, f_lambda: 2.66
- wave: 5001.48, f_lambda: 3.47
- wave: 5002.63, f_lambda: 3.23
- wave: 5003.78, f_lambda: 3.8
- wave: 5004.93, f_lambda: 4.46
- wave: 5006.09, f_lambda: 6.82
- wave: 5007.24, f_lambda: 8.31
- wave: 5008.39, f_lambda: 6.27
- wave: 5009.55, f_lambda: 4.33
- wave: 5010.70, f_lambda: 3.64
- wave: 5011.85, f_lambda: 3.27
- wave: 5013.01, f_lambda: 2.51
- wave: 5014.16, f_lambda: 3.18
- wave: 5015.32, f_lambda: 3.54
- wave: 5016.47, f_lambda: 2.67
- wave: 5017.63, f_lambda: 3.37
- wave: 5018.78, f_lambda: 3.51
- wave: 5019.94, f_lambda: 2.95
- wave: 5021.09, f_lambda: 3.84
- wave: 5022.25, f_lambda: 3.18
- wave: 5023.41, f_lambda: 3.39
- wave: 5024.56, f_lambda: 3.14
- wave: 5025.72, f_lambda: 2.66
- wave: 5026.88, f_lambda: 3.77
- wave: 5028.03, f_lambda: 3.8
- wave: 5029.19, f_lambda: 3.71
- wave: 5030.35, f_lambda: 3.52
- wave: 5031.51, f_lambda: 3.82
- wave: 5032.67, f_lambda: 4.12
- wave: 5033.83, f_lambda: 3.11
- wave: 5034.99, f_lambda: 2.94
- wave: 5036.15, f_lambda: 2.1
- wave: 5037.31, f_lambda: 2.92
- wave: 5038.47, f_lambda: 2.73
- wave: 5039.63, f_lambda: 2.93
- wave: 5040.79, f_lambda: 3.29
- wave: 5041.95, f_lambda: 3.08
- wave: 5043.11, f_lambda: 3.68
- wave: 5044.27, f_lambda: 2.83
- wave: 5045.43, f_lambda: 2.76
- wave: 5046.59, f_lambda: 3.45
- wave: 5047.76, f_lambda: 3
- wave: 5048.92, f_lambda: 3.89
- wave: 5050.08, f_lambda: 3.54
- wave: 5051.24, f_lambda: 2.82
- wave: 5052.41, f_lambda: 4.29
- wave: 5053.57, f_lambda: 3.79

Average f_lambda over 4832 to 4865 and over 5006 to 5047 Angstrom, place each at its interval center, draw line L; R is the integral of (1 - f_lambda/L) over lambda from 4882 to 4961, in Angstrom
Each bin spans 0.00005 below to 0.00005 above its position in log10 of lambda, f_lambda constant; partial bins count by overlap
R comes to 4.1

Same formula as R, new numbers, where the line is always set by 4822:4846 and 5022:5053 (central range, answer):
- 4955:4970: -3.0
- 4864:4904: 1.0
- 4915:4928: -1.0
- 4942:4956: 0.0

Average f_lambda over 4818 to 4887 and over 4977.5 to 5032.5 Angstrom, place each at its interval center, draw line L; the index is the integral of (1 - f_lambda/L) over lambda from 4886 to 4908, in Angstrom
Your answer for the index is 1.3 Angstrom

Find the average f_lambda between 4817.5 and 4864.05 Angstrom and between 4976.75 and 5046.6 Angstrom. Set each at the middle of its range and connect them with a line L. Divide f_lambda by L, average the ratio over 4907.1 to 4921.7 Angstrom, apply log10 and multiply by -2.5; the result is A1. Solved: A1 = 0.032 mag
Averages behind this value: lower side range 3.55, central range 3.41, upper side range 3.47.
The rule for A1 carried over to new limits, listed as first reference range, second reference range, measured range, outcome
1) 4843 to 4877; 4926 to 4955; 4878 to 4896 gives 0.06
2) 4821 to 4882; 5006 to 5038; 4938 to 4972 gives 0.00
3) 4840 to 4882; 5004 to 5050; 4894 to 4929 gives 0.05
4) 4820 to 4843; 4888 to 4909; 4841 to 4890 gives -0.07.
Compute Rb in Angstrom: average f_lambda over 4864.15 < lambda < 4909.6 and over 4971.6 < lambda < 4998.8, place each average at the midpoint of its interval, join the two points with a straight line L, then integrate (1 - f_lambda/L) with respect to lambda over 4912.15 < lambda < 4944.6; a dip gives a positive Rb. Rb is -2.6 Angstrom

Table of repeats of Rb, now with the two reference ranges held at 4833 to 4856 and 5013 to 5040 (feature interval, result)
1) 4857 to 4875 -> -3.7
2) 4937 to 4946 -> -0.7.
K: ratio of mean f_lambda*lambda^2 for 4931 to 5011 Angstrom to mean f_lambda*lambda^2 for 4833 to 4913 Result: 1.1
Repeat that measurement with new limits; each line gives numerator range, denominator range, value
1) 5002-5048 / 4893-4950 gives 1.10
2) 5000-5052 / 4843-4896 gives 1.11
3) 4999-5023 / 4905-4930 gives 1.23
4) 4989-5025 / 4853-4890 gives 1.10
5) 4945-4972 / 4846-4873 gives 1.03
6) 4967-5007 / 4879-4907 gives 1.09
